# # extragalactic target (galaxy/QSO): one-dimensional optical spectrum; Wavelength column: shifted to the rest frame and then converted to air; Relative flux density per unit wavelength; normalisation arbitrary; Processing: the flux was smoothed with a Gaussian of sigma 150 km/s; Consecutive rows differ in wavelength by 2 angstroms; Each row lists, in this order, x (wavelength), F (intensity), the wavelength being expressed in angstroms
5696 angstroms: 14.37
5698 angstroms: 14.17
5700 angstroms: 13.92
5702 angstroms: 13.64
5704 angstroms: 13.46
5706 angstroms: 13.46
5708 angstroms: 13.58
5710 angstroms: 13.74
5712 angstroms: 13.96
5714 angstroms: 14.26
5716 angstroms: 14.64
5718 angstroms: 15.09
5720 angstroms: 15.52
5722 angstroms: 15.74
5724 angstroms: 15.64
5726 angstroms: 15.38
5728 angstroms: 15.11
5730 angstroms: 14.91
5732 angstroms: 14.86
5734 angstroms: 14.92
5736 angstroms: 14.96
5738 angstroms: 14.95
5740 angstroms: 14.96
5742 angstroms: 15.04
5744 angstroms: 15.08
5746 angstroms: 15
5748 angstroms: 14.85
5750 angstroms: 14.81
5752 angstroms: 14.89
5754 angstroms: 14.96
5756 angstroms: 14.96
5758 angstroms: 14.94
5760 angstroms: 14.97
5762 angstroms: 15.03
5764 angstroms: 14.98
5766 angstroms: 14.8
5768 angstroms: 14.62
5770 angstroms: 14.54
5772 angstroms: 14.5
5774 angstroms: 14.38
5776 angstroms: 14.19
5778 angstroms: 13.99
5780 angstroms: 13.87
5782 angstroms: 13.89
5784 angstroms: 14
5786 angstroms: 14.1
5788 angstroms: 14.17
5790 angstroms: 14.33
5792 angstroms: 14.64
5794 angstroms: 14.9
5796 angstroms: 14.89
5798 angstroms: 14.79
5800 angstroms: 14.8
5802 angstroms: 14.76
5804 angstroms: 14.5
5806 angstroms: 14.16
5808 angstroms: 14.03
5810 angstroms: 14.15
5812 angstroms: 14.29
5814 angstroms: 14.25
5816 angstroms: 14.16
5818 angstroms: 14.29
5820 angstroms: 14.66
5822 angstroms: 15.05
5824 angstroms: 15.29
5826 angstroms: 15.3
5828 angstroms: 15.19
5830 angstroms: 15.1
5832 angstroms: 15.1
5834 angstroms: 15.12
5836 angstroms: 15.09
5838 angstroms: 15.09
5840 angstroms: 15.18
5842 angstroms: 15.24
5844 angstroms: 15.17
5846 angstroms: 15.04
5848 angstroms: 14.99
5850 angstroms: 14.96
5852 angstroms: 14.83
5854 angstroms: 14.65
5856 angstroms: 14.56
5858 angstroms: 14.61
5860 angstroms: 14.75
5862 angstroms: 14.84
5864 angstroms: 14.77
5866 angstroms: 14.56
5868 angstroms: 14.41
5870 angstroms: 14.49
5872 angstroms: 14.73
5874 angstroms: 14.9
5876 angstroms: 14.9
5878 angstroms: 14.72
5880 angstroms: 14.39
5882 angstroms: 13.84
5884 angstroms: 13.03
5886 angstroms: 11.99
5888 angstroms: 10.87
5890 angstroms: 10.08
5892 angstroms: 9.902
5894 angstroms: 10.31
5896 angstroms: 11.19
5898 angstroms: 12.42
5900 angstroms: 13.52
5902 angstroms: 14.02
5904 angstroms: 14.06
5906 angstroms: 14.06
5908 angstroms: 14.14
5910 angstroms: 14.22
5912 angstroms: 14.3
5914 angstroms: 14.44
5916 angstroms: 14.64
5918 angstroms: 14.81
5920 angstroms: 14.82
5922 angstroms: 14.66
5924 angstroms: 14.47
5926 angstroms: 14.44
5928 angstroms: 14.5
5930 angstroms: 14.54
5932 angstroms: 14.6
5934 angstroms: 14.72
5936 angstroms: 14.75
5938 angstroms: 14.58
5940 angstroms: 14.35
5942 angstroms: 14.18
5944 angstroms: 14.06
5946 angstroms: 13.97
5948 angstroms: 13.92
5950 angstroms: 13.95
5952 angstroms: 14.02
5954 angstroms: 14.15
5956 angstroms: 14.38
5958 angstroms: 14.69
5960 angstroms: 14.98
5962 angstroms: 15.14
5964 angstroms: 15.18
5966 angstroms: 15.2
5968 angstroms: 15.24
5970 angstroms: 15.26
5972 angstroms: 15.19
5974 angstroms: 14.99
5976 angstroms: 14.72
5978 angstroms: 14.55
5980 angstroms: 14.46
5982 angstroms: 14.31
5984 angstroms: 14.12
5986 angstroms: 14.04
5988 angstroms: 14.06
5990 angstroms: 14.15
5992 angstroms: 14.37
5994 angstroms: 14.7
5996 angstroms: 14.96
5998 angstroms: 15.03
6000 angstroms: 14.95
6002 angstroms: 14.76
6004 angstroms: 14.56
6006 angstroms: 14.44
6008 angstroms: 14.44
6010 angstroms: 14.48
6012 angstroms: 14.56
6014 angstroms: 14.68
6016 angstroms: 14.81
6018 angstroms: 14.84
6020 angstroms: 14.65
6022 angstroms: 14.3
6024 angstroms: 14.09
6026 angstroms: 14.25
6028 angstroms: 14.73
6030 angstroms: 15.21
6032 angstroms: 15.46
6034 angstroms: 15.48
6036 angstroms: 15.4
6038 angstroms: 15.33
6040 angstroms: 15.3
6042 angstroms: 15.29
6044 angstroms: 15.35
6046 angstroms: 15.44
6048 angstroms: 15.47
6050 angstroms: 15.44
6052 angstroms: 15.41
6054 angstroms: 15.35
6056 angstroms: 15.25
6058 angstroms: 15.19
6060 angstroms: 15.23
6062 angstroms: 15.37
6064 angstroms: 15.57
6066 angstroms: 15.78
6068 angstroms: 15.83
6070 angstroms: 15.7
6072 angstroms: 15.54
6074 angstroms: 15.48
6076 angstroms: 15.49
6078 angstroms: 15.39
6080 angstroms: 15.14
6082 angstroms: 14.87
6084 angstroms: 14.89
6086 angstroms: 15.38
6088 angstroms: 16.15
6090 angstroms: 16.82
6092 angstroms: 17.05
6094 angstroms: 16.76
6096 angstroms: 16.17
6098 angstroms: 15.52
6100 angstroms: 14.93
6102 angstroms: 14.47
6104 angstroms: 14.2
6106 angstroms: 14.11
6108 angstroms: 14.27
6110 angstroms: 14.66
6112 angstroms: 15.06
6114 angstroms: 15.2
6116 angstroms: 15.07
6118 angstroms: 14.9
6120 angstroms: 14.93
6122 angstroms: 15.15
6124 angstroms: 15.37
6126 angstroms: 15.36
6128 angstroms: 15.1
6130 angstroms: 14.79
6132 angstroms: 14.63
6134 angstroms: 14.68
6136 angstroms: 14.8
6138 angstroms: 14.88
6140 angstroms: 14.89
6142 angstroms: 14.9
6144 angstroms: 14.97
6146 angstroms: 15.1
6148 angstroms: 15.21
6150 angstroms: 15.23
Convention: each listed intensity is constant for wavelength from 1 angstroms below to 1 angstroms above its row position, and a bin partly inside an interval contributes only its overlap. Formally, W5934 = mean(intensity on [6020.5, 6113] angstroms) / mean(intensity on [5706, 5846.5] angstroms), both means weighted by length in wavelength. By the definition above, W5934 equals 1.04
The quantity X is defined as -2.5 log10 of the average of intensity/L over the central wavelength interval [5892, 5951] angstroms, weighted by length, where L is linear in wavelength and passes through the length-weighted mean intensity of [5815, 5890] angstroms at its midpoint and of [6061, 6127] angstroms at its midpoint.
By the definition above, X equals 0.06 mag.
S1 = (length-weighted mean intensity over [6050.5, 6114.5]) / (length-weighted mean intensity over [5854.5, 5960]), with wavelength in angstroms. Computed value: 1.10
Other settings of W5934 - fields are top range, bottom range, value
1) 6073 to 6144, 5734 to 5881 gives 1.03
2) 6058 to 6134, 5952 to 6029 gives 1.05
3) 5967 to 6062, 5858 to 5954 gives 1.07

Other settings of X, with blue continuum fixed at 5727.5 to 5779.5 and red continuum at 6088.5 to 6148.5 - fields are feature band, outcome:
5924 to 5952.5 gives 0.047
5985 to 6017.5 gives 0.034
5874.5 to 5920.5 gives 0.130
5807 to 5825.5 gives 0.028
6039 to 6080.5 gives -0.025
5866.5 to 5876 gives 0.019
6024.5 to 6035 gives 0.006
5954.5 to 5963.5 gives 0.015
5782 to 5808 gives 0.028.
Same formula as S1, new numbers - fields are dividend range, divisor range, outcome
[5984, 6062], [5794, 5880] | 1.01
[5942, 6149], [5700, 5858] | 1.02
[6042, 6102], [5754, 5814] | 1.07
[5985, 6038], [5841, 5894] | 1.05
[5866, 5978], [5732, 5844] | 0.95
